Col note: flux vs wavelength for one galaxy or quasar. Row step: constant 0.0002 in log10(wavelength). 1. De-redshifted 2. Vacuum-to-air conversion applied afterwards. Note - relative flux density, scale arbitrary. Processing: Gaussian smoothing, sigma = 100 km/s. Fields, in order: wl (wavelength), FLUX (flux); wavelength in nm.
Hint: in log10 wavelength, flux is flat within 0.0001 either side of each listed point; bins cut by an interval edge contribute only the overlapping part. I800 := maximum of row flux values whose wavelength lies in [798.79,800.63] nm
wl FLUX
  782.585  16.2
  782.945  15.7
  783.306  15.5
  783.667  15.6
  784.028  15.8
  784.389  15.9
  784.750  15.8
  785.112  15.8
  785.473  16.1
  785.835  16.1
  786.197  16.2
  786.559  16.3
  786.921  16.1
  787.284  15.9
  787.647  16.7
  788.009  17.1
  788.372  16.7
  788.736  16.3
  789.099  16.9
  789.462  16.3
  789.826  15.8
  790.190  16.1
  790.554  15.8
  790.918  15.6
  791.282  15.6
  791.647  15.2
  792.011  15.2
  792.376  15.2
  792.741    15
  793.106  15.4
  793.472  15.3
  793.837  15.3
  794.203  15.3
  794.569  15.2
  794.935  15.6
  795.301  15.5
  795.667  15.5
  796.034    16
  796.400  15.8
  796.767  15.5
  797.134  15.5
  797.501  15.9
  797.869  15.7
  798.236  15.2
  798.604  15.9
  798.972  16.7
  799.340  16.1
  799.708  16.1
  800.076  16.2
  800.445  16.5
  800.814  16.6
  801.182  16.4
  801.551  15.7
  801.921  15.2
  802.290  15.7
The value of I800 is 16.7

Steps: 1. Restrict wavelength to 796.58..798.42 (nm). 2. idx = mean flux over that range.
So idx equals 15.6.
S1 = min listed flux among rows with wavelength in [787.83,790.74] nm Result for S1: 15.8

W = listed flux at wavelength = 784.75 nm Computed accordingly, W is 15.8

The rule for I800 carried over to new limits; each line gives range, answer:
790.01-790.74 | 16.1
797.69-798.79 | 15.9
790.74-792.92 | 15.6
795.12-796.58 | 16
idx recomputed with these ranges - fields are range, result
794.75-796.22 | 15.7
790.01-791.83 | 15.7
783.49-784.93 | 15.8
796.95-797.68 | 15.7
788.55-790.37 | 16.3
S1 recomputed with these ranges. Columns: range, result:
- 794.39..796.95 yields 15.2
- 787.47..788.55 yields 16.7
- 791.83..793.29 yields 15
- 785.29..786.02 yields 16.1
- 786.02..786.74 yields 16.2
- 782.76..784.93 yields 15.5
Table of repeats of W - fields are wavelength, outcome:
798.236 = 15.2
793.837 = 15.3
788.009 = 17.1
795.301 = 15.5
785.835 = 16.1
